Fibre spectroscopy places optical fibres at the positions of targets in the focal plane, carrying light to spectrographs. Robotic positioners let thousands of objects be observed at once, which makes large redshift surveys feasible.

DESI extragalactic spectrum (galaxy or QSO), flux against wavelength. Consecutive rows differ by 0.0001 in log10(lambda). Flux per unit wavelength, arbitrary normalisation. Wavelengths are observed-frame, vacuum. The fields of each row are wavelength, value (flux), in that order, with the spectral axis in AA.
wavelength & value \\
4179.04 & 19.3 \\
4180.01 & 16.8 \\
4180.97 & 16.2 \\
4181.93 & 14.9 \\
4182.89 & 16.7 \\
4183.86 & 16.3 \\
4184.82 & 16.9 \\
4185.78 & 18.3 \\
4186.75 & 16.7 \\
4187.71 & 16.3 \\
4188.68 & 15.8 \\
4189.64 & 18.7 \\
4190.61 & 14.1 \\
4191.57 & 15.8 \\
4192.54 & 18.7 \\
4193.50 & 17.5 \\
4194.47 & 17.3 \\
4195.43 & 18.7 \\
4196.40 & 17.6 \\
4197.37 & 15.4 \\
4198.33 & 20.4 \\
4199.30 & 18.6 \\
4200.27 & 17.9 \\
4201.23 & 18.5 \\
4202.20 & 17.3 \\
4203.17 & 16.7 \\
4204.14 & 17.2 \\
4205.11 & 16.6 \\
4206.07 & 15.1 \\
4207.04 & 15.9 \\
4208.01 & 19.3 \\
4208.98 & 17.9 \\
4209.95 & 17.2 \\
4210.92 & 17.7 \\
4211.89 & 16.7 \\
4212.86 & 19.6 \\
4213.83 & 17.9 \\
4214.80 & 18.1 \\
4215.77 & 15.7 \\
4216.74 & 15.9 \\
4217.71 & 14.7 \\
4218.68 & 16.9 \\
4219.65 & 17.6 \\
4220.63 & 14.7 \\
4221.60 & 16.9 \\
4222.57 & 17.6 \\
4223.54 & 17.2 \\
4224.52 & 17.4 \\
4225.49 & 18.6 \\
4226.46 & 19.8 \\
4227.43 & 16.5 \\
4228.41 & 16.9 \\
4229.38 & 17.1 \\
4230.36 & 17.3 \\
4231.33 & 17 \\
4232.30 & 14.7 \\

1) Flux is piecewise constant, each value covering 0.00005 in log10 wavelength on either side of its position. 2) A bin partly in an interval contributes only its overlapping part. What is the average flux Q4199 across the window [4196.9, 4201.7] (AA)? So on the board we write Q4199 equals 18.2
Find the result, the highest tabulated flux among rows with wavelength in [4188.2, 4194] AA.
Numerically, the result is 18.7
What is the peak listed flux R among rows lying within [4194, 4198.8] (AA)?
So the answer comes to 20.4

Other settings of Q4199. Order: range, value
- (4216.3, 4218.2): 15.3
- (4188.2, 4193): 16.6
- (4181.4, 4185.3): 16.2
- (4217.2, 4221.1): 16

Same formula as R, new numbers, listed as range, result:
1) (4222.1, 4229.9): 19.8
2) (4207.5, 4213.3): 19.6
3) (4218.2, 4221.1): 17.6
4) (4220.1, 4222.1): 16.9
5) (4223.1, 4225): 17.4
